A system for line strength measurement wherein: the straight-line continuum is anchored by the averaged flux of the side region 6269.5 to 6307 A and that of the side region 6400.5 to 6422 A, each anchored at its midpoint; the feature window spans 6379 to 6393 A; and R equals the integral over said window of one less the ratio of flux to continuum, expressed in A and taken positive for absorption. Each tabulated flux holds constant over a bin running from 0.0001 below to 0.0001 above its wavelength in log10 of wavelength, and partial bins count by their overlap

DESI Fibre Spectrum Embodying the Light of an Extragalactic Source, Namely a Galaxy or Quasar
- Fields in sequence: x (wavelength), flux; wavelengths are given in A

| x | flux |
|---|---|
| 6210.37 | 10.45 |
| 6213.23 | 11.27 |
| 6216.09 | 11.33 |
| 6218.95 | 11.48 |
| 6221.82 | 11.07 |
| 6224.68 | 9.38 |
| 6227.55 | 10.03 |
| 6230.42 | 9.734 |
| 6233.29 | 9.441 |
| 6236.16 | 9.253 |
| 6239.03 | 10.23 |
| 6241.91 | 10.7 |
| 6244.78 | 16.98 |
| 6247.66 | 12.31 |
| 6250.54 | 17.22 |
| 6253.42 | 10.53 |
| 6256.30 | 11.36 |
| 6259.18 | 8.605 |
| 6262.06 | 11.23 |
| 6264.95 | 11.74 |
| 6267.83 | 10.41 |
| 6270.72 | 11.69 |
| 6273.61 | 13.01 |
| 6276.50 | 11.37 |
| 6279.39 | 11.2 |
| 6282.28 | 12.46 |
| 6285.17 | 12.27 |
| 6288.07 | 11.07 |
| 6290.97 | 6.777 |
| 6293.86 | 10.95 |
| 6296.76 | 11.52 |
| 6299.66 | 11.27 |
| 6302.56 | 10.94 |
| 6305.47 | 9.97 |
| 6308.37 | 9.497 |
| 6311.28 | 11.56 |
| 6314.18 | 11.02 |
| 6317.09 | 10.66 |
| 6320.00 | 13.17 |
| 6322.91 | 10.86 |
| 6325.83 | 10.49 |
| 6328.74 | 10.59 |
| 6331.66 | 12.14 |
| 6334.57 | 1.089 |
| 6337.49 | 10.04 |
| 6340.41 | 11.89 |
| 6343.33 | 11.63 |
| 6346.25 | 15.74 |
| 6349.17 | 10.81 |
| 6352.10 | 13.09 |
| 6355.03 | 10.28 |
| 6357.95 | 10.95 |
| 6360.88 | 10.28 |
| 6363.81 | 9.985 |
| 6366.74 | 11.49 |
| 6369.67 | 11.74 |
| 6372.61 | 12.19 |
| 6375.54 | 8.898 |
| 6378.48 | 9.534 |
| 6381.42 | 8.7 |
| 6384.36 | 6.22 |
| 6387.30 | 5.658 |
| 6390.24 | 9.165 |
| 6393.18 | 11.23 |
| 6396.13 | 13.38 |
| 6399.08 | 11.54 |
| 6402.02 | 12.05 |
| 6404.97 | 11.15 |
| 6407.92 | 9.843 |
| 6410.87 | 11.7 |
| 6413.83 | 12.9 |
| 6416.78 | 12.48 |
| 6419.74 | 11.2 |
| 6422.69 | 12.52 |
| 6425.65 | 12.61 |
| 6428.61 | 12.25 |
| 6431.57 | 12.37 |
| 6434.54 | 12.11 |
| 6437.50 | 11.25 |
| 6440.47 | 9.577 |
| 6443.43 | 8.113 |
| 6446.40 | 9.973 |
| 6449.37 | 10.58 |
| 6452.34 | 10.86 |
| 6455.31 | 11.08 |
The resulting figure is 4.39 A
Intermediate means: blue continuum 11.1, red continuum 11.7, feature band 7.93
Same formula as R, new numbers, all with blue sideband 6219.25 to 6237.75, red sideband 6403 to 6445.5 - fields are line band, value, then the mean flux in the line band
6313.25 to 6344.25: 1.1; 10.3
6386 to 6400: 1.2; 10.2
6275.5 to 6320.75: -2.1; 10.9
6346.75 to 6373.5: -1.0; 11.3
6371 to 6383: 1.3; 9.81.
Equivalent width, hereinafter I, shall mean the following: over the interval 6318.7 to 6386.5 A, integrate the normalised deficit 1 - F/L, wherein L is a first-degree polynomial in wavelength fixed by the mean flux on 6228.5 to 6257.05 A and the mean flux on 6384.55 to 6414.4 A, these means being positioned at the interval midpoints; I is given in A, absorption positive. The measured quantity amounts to 3.1 A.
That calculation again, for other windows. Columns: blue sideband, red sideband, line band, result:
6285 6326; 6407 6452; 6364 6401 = 3.6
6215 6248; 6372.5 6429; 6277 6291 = -0.4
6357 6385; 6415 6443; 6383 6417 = 1.2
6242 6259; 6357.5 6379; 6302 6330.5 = 2.0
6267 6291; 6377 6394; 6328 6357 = -3.7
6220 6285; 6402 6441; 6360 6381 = 2.1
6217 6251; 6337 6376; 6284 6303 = 1.2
